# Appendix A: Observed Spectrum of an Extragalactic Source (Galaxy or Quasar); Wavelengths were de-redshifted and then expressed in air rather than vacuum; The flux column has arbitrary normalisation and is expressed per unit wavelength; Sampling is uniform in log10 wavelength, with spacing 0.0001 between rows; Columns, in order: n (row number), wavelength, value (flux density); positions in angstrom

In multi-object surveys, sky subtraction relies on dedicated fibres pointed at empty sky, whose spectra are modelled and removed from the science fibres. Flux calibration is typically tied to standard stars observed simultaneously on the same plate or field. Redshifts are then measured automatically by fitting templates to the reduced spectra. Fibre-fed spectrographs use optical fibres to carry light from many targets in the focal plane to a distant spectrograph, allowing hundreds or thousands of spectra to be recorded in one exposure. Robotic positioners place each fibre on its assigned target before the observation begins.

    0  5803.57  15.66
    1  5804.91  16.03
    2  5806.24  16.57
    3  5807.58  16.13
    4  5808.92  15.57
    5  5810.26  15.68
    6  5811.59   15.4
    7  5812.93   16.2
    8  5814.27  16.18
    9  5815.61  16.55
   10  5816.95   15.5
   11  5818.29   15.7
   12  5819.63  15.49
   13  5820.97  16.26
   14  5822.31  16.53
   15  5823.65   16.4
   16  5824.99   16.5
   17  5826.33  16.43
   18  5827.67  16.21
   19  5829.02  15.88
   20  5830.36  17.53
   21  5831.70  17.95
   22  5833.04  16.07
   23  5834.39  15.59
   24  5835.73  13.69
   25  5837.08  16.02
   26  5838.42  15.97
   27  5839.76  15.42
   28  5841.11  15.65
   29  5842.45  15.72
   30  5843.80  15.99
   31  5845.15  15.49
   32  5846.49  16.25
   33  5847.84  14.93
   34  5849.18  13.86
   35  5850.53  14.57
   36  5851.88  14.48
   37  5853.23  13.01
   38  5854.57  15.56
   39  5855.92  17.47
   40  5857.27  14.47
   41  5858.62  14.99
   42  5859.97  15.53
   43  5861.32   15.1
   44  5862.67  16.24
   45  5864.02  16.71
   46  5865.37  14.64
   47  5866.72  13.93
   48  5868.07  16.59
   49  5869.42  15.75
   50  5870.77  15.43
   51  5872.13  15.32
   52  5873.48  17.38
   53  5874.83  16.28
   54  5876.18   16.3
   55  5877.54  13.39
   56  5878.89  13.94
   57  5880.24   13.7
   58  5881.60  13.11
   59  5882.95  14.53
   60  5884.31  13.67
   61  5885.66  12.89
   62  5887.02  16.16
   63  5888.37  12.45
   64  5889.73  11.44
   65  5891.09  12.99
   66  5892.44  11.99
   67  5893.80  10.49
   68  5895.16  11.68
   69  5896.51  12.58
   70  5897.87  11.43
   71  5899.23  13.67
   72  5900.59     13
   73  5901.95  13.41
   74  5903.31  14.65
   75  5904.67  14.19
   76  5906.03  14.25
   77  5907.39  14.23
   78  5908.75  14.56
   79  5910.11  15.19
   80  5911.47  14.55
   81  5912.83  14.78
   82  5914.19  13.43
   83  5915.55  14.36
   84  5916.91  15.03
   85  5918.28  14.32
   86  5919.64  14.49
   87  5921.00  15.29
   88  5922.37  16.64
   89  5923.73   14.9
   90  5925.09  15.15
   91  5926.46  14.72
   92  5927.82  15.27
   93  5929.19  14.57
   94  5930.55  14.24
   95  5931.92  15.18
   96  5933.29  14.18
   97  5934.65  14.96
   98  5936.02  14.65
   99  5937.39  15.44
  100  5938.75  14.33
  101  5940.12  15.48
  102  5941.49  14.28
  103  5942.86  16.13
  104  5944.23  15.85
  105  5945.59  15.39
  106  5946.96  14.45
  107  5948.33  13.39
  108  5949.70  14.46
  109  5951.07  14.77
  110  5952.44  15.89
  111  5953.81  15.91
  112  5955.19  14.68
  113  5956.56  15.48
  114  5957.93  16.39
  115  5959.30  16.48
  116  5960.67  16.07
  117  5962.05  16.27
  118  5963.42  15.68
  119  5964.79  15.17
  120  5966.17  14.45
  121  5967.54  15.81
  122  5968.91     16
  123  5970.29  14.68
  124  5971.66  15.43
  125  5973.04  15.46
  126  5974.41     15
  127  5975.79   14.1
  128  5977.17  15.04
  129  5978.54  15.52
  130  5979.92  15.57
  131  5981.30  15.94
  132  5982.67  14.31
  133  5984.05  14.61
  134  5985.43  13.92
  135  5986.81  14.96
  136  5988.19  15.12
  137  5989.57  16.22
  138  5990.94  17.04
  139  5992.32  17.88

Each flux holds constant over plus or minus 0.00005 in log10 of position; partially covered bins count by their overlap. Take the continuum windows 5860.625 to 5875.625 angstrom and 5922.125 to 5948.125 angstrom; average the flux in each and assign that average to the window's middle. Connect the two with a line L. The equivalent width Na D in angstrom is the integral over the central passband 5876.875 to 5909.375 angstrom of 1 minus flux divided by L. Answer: 4.6 angstrom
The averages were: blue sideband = 15.8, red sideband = 15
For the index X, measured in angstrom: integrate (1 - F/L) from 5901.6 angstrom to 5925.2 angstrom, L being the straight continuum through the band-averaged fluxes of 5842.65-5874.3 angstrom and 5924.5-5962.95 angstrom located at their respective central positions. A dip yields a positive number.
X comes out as 0.9 angstrom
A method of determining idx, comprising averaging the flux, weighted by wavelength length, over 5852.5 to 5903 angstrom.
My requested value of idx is 14.2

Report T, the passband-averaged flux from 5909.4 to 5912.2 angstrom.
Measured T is 14.9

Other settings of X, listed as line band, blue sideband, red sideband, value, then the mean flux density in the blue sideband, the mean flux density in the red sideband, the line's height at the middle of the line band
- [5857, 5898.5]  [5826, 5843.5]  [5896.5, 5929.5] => 2.5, 16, 14.4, 15.1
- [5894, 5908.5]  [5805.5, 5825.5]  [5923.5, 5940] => 1.8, 16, 14.8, 15.1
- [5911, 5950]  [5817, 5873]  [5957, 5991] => 1.6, 15.6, 15.4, 15.5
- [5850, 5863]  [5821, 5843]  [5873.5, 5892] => 0.0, 16.1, 14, 15.1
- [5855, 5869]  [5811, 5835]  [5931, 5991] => 0.3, 16.2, 15.2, 16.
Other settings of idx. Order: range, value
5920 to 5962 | 15.2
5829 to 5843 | 16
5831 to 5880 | 15.4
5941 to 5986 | 15.2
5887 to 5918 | 13.5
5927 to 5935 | 14.7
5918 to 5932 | 15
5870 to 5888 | 14.7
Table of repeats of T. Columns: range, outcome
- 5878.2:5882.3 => 13.6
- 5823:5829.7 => 16.3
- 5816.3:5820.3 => 15.6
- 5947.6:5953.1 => 14.6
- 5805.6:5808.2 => 16.3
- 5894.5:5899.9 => 12.3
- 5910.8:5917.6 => 14.4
